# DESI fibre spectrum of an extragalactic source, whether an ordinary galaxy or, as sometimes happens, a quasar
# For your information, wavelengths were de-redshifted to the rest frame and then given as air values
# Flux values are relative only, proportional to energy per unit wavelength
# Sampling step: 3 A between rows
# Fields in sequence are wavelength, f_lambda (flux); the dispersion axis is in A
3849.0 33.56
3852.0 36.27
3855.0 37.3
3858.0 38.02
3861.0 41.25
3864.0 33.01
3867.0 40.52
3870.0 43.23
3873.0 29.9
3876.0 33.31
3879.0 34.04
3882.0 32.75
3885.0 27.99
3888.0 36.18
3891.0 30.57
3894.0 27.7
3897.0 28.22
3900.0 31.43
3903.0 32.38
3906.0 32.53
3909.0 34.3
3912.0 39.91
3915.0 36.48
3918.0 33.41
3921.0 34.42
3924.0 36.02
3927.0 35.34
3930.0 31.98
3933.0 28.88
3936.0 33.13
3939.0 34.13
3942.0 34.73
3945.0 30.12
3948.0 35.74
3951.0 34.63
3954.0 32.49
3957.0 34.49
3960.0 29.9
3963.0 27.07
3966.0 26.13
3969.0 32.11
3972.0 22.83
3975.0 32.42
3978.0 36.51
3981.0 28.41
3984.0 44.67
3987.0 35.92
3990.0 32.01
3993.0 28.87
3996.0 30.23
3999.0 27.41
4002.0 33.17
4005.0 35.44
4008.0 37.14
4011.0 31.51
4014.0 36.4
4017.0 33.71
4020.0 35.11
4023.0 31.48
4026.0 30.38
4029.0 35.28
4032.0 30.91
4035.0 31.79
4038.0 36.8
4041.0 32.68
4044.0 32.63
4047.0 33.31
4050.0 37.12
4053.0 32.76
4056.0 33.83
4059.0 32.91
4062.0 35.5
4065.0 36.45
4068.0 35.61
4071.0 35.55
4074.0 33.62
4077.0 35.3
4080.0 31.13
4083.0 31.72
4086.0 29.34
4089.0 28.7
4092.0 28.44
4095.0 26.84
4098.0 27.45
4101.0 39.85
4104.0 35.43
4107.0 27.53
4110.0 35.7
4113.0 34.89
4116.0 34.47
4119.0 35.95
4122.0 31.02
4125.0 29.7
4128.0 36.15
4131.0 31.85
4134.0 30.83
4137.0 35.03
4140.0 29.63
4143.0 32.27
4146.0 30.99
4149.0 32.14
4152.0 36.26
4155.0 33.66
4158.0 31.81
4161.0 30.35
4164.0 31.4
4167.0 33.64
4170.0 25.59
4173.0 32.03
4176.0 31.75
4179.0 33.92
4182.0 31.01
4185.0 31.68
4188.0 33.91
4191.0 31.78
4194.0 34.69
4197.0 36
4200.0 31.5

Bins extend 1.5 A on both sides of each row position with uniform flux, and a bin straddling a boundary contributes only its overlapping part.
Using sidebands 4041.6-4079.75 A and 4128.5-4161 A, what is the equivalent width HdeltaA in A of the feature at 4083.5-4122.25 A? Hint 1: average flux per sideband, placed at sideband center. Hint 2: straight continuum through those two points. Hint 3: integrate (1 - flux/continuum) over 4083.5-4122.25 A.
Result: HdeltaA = 1.6 A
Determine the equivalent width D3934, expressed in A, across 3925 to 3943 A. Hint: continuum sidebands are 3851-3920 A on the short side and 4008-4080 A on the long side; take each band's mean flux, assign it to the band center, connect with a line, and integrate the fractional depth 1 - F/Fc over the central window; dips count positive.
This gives 0.6 A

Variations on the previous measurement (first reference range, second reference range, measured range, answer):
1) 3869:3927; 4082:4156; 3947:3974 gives 2.1 A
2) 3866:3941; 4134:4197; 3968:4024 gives 0.2 A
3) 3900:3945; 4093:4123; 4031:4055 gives -0.2 A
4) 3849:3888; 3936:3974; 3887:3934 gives 0.5 A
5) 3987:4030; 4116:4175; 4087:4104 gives 0.9 A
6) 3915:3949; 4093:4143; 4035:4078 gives -2.0 A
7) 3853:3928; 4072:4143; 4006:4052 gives -1.0 A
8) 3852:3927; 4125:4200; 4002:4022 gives -0.7 A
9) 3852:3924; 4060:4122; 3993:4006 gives 1.0 A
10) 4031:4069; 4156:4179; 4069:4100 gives 2.0 A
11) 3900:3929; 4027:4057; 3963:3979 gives 2.2 A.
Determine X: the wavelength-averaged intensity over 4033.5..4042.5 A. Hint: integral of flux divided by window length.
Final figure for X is 33.8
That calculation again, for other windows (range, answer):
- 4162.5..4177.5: 30.9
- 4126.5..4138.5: 33.5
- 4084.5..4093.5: 28.8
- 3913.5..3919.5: 34.9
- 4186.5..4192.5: 32.8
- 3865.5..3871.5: 41.9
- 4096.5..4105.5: 34.2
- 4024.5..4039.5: 33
